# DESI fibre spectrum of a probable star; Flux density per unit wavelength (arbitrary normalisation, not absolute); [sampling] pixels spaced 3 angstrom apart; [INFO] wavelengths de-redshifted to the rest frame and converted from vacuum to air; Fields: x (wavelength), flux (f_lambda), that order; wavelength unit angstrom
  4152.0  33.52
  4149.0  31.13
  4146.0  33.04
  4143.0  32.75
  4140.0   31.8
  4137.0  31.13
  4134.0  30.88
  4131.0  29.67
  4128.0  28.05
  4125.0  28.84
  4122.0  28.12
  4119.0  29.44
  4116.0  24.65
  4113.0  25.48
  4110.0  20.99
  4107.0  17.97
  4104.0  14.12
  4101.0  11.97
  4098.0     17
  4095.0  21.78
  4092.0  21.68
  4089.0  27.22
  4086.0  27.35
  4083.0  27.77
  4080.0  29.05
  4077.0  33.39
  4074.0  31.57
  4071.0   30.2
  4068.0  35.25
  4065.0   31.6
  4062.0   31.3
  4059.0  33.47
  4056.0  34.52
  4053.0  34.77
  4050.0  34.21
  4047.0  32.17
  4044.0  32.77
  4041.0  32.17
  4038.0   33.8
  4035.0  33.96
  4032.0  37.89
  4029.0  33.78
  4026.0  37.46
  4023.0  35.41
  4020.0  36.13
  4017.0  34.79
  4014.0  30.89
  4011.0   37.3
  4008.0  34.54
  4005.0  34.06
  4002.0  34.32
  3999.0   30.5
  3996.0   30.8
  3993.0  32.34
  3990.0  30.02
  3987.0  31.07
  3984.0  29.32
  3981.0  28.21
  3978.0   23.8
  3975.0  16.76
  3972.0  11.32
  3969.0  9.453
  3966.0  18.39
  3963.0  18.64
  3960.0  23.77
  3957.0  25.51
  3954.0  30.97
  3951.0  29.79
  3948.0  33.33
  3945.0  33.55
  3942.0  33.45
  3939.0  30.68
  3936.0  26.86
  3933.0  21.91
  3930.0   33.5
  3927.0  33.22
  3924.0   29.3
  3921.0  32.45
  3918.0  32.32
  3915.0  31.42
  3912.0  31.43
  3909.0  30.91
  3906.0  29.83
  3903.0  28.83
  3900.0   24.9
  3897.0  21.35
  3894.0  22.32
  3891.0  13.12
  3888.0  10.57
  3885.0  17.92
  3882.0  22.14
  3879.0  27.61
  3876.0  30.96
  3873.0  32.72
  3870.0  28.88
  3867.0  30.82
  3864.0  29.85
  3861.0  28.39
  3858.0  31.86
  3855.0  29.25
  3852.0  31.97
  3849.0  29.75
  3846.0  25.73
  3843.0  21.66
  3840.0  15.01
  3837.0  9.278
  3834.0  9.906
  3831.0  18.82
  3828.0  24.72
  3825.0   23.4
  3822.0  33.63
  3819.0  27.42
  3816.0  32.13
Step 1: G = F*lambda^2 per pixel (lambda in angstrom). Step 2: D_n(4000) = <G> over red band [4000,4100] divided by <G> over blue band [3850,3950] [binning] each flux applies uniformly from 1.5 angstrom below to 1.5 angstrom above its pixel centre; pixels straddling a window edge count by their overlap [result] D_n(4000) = 1.22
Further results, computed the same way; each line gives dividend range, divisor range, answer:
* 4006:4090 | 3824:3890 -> 1.51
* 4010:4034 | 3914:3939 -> 1.23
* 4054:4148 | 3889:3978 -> 1.15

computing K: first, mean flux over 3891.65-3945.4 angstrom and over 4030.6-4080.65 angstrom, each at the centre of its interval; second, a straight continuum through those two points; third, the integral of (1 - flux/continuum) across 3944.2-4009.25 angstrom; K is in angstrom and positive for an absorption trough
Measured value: 8.6 angstrom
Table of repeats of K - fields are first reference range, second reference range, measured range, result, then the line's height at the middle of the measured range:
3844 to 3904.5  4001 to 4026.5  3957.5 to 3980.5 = 9.87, 32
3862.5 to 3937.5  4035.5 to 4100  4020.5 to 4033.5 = -3.02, 29.3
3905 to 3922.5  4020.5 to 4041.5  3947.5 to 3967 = 4.28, 32.8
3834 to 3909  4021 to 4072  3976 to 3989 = 1.18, 30.5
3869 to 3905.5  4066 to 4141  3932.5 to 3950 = -4.48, 24.2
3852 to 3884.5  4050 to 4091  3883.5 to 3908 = 6.72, 29.3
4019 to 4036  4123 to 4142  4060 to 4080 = 0.88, 33.5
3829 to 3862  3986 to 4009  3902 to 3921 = -2.88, 26.9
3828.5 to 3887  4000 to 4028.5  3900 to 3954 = -2.57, 29.2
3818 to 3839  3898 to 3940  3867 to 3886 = -1.39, 25.5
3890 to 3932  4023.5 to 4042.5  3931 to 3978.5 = 9.54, 30.7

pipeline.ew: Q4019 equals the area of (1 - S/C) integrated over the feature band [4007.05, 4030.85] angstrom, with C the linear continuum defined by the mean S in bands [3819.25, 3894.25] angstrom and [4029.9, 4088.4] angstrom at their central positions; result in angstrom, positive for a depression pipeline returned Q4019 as -3.3 angstrom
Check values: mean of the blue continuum 24.1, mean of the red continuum 32.4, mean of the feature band 35.1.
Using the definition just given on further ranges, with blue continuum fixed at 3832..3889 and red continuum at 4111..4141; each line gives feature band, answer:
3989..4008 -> -4.00 angstrom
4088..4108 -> 6.77 angstrom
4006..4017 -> -3.06 angstrom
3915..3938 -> -4.08 angstrom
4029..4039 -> -2.90 angstrom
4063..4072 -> -1.52 angstrom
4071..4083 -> -1.24 angstrom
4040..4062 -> -4.69 angstrom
